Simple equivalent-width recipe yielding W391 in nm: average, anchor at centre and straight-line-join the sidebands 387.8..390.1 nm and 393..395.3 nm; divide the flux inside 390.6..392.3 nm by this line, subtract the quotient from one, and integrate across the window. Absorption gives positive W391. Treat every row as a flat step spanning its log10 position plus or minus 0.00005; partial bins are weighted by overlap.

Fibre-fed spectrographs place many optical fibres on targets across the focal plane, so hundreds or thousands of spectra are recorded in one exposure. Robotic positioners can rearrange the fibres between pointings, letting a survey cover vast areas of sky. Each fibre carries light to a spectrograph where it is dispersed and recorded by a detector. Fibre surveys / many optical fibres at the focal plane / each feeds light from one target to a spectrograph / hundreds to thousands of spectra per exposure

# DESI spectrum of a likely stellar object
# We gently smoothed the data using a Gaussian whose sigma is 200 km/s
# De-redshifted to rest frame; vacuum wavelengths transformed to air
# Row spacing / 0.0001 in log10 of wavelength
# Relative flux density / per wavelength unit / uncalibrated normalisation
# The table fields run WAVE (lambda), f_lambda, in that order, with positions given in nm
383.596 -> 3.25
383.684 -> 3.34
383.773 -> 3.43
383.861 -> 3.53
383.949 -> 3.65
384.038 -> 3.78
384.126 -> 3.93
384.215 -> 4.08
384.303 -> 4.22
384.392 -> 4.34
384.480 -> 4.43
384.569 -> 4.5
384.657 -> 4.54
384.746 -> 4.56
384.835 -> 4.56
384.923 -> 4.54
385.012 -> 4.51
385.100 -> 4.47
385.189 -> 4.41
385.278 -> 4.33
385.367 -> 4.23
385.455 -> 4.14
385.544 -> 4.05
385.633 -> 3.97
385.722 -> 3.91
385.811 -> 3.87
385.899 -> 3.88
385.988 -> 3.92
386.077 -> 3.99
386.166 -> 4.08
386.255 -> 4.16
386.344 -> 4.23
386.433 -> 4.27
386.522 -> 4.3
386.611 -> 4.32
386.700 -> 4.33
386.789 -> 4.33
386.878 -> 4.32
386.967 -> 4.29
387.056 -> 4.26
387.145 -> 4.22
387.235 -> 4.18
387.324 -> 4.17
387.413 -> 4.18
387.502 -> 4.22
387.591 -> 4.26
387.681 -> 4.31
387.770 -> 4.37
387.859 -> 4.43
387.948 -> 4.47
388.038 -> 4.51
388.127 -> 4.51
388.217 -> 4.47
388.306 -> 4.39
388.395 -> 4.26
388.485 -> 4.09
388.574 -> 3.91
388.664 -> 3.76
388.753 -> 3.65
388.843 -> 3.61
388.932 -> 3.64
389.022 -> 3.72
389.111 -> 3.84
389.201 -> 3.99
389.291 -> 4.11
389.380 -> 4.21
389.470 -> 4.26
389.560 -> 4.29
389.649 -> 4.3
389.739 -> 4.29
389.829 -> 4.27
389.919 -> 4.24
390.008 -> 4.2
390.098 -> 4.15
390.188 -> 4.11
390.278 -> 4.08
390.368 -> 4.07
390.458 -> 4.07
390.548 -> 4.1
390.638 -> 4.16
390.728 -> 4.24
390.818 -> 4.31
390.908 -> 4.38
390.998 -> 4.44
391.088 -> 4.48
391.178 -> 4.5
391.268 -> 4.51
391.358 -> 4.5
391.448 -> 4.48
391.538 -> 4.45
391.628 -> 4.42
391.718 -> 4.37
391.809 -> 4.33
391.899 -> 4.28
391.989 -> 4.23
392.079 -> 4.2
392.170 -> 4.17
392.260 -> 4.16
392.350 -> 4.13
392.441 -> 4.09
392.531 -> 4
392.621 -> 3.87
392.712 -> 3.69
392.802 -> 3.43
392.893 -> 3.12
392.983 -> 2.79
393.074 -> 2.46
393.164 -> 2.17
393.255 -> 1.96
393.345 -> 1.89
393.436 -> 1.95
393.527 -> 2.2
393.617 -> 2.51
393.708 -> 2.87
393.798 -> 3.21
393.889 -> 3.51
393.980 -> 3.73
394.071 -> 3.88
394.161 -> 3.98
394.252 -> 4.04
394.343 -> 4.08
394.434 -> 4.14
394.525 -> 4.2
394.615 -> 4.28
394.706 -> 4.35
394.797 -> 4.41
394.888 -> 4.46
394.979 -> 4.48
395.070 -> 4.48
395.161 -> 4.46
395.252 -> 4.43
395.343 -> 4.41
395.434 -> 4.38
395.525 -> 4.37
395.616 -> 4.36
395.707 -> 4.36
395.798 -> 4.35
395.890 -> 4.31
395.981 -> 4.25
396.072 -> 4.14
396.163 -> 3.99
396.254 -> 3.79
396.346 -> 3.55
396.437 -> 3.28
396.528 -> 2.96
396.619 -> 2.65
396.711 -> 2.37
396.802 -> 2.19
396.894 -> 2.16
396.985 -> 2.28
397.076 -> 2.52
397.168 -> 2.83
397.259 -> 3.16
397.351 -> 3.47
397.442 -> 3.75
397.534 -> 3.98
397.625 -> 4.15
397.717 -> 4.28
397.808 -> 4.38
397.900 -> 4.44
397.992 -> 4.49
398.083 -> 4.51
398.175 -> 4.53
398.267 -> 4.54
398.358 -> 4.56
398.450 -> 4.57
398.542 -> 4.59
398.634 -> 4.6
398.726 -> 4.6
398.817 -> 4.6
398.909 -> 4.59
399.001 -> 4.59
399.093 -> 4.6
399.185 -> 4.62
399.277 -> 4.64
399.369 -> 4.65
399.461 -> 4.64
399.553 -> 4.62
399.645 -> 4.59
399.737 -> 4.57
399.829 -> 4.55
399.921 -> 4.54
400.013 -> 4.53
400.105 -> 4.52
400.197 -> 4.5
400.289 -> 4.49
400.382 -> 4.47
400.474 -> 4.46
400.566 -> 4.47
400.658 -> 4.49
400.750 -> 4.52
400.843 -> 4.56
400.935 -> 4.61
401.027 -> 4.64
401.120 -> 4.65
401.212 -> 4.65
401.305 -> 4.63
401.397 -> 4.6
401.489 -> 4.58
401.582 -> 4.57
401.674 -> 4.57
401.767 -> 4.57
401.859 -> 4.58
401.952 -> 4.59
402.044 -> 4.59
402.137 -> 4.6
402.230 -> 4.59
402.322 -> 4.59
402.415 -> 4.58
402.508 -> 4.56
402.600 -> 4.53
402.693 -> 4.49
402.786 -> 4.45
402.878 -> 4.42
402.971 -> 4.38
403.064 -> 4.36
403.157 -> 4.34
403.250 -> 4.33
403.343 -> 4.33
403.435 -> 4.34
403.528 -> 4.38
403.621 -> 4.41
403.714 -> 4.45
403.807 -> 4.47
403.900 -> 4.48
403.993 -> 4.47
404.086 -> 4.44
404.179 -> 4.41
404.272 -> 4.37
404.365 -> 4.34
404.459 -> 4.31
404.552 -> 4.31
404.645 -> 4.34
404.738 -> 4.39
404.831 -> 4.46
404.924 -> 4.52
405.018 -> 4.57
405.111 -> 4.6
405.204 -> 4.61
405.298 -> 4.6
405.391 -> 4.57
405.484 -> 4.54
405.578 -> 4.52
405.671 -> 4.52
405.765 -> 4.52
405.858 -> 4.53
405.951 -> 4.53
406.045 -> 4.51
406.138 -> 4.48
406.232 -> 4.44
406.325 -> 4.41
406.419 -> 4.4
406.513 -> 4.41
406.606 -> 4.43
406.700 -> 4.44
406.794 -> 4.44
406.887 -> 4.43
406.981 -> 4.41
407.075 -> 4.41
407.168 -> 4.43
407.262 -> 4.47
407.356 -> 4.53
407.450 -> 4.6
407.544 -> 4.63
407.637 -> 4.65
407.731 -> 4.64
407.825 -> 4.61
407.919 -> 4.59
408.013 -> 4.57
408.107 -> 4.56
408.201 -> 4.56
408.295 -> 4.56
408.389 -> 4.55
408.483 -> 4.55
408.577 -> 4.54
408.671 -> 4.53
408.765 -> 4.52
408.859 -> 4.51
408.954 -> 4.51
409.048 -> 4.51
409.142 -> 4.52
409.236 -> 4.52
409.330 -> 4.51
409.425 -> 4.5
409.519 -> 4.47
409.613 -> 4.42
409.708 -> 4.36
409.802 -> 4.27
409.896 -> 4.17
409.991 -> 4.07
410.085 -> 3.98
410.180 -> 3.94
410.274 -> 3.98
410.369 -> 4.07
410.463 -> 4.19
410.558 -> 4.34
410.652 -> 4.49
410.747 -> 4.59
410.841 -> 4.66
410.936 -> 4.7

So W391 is -0.23 nm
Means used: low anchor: 4.14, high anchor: 3.52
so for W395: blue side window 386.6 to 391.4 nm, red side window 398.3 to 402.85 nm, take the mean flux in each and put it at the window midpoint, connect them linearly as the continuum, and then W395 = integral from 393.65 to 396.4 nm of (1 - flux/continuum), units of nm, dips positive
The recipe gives 0.19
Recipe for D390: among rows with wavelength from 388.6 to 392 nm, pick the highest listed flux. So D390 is 4.51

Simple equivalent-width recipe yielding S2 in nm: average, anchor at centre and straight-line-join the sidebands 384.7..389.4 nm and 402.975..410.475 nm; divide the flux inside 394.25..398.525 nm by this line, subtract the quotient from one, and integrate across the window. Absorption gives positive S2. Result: 0.381 nm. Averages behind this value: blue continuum 4.18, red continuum 4.44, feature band 3.92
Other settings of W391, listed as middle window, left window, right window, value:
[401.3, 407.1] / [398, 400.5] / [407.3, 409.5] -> 0.11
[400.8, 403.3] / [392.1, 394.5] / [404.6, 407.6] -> -0.26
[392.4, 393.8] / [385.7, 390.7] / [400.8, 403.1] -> 0.46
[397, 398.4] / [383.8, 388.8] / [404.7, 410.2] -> 0.13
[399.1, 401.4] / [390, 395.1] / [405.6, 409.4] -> -0.21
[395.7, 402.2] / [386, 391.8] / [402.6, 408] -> 0.26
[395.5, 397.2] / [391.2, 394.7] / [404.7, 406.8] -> 0.21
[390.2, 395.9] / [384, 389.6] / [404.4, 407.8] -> 0.50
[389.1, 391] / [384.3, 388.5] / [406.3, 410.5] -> 0.05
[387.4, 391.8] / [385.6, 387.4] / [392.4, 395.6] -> -0.33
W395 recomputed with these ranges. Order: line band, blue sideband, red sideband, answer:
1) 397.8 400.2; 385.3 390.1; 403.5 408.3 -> -0.11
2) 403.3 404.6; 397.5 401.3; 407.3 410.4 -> 0.03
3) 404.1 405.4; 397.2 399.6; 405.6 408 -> 0.01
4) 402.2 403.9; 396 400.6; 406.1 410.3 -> -0.08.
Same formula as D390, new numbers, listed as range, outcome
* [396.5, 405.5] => 4.65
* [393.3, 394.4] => 4.08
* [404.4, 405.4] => 4.61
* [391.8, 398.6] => 4.59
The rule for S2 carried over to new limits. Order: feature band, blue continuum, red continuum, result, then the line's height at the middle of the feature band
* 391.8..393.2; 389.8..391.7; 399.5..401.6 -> 0.211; 4.34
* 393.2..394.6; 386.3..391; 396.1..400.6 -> 0.301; 4.11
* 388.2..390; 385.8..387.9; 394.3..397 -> 0.028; 4.13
